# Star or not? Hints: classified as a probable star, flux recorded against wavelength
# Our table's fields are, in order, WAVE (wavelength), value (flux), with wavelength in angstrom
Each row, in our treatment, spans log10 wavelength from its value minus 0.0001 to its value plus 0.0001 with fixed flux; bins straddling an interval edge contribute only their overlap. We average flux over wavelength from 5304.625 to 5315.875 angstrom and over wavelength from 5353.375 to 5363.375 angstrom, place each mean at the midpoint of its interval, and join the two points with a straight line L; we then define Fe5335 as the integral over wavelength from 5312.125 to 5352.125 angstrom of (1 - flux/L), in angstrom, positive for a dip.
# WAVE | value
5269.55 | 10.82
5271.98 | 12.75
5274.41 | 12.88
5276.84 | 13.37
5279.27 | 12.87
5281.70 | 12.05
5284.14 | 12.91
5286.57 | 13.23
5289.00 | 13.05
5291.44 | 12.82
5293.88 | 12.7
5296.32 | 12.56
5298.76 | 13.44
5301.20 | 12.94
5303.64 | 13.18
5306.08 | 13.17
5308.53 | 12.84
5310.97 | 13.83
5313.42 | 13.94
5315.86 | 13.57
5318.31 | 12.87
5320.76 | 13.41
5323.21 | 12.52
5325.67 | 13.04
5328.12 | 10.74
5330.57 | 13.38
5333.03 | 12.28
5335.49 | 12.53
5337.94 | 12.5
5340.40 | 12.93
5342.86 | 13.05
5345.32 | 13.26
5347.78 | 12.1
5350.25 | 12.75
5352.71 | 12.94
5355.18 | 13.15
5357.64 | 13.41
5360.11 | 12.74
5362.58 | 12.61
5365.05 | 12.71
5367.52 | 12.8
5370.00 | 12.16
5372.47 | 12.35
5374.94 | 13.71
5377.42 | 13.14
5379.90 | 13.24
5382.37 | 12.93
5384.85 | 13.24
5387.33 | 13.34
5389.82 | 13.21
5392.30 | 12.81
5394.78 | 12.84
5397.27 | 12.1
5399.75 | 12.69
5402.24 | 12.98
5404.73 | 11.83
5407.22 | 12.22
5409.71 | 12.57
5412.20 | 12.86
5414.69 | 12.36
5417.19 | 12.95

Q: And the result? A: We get 1.33 angstrom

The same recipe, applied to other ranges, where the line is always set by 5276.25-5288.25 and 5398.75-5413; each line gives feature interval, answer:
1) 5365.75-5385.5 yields -0.5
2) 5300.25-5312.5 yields -0.4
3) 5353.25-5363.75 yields -0.3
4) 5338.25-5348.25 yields -0.1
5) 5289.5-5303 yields -0.1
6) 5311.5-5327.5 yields -0.5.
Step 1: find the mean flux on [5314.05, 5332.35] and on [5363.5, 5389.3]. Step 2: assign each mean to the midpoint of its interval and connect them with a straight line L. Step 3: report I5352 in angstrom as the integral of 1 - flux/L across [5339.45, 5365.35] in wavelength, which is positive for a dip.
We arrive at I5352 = 0.0 angstrom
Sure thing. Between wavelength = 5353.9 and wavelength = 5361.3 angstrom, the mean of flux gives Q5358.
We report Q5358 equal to 13.1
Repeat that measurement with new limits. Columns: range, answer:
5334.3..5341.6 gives 12.7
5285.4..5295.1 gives 12.9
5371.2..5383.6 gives 13.1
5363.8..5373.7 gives 12.5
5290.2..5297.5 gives 12.7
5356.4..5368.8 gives 12.8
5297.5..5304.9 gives 13.2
